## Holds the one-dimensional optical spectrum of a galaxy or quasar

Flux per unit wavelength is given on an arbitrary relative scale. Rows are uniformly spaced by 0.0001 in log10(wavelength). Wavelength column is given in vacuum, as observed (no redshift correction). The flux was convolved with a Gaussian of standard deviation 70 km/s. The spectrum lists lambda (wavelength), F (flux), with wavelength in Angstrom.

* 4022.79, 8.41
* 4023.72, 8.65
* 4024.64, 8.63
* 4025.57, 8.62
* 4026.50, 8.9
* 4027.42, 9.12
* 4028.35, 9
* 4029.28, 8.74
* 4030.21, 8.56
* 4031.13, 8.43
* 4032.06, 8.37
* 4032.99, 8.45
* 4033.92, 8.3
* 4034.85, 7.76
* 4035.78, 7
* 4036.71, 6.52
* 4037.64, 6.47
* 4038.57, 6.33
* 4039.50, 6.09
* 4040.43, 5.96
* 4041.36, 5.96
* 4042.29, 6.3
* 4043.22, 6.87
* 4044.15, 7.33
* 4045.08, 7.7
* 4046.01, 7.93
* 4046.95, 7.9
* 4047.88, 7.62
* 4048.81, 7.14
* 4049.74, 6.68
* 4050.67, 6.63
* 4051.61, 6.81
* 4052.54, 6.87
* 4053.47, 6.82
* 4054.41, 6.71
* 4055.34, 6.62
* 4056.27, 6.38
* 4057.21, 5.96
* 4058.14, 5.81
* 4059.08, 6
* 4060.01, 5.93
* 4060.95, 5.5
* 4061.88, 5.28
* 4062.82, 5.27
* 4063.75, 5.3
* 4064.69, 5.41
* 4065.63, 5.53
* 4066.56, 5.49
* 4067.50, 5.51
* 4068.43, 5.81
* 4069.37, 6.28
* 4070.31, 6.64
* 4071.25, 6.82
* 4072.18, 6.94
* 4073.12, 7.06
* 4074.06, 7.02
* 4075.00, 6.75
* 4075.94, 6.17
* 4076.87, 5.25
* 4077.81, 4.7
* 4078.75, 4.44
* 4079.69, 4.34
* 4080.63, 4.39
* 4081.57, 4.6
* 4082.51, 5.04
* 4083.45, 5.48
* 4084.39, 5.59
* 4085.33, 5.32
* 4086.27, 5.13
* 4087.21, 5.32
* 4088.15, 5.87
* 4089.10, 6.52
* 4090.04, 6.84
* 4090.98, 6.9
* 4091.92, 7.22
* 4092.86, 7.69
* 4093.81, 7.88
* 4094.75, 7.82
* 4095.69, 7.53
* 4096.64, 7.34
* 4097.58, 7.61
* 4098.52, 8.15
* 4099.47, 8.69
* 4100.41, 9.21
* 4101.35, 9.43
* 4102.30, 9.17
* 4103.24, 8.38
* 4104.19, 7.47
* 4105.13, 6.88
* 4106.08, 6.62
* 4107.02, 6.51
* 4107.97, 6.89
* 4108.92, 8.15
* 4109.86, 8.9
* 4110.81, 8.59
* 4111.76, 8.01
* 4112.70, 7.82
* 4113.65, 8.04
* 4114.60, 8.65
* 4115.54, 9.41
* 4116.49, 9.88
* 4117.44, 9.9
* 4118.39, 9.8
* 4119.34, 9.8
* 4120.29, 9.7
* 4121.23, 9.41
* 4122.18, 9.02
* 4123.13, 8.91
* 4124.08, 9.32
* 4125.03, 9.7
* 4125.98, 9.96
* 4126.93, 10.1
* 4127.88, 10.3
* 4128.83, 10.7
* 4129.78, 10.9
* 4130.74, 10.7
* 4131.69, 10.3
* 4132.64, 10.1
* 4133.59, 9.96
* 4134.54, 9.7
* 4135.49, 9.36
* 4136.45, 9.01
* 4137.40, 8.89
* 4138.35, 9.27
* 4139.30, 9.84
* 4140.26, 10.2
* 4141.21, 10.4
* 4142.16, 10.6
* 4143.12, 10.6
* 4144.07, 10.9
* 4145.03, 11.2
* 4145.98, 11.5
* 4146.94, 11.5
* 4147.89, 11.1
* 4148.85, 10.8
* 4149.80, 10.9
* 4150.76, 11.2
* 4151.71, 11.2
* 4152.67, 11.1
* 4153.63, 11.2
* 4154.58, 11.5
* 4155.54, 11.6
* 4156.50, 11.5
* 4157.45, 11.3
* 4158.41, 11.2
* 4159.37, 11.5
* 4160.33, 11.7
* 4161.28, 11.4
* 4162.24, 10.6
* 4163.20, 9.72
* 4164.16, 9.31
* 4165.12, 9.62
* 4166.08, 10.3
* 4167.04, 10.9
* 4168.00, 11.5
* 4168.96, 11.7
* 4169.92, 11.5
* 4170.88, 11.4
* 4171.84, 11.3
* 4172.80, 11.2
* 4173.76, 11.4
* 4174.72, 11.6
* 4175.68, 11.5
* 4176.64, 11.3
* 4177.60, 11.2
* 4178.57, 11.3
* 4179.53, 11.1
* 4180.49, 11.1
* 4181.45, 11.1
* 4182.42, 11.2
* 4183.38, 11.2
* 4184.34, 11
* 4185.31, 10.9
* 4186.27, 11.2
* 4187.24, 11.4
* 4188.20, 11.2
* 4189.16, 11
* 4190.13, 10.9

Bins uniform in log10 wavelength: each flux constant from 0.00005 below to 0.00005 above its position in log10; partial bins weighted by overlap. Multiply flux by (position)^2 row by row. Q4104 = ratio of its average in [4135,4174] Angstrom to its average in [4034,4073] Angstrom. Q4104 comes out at 1.76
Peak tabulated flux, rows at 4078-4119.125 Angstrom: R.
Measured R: 9.9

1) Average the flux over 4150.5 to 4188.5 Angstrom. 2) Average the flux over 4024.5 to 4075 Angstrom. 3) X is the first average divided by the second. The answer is 1.6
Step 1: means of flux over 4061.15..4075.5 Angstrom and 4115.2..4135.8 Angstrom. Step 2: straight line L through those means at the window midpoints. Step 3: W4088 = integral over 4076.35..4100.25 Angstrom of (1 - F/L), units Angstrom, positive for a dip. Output 3.8 Angstrom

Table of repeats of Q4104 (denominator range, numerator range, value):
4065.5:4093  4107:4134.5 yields 1.62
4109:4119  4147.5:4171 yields 1.27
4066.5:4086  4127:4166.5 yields 1.93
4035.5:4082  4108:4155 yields 1.66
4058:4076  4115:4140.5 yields 1.67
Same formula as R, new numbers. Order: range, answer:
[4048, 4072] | 7.14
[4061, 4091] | 7.06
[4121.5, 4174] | 11.7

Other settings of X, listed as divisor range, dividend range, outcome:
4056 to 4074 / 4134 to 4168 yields 1.79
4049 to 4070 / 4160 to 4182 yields 1.82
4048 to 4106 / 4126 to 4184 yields 1.67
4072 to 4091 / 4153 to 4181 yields 1.97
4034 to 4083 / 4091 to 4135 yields 1.41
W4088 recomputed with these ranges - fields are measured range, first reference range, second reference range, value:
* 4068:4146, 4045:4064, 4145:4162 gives 8.86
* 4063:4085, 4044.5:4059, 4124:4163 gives 5.94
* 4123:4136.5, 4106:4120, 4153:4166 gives -0.87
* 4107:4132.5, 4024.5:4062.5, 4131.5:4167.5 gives 0.94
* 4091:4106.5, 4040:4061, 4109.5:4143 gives 1.12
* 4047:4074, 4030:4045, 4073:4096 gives 1.30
